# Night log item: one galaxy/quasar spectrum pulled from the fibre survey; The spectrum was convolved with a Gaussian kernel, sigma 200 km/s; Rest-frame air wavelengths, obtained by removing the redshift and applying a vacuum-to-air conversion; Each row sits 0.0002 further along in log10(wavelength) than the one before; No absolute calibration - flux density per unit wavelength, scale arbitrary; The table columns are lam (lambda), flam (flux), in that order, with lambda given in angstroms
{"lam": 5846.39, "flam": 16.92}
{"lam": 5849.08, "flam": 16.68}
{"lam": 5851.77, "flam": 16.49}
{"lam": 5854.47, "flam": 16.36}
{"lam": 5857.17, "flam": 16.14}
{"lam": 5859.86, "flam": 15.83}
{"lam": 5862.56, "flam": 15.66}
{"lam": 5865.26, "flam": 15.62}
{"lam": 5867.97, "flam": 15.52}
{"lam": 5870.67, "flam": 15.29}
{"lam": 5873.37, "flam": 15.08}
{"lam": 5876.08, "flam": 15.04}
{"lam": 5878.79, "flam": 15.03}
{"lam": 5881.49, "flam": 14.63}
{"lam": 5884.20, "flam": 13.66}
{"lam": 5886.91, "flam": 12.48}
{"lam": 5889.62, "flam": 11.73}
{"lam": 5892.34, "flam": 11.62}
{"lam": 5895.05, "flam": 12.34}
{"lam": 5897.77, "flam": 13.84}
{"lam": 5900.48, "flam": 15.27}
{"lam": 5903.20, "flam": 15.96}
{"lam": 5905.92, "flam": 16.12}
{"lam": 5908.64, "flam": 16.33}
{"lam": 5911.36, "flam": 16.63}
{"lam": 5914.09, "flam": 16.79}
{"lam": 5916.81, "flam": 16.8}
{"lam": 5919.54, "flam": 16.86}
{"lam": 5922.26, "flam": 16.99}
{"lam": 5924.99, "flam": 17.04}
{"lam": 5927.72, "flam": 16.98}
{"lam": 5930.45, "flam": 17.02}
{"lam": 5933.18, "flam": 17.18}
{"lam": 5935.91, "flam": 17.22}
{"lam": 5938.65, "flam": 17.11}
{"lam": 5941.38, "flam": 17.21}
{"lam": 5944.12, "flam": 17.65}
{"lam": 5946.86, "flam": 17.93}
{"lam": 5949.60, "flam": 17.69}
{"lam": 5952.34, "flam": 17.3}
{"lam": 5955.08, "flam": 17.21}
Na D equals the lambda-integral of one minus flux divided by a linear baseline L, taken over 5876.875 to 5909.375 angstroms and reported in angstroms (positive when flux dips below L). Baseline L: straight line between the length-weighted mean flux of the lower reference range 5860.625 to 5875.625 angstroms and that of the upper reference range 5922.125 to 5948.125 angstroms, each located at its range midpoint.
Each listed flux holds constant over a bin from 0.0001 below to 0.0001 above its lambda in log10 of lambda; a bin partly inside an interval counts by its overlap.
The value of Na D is 4.13 angstroms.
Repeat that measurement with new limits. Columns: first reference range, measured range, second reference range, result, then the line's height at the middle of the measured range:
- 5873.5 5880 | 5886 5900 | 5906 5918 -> 2.8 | 15.7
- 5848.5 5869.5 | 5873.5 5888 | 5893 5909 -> 1.0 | 15.4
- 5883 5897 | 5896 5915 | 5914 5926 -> -1.3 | 14.7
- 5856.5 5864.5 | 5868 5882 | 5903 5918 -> 0.8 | 16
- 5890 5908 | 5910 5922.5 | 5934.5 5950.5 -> -1.1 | 15.5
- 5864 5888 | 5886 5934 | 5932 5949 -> 2.1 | 16.1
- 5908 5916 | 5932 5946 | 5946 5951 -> 0.2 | 17.5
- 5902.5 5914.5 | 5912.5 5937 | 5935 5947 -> -0.2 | 16.9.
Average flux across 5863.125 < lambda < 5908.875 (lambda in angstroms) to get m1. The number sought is 14.4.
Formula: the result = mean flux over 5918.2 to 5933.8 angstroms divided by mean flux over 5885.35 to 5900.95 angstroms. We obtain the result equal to 1.33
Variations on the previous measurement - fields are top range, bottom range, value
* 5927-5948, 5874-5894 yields 1.28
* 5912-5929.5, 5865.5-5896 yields 1.21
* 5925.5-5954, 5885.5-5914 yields 1.21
